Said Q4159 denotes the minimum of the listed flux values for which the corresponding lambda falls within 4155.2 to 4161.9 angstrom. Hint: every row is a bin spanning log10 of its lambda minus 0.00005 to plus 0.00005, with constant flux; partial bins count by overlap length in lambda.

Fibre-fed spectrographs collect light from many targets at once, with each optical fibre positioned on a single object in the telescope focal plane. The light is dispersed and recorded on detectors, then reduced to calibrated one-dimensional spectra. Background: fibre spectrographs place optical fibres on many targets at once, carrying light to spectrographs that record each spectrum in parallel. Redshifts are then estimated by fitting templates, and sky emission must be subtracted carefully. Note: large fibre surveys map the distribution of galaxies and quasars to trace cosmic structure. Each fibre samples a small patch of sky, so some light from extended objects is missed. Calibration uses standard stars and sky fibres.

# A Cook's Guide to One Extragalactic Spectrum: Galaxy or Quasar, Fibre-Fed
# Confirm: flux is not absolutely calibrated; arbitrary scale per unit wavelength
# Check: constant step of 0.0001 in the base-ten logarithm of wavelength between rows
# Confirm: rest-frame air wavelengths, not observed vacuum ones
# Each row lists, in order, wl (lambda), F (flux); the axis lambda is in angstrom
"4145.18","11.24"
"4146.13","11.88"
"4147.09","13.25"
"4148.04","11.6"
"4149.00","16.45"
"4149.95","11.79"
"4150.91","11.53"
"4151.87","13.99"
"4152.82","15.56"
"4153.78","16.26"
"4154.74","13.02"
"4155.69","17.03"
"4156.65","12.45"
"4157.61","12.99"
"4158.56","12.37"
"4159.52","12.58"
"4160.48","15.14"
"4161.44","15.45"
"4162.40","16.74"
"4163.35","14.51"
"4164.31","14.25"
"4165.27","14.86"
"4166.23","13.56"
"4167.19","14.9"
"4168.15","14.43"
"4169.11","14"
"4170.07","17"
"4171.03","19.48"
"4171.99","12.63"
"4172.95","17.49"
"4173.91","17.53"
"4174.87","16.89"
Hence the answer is 12.37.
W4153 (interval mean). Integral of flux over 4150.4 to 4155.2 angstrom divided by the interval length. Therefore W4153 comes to 14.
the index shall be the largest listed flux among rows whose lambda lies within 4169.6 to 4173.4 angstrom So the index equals 19.48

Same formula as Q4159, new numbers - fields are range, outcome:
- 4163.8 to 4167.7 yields 13.56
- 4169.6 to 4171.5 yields 17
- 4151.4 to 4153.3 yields 13.99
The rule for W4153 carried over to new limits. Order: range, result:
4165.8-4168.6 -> 14.3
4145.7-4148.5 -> 12.3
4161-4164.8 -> 15.3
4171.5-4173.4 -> 15.1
